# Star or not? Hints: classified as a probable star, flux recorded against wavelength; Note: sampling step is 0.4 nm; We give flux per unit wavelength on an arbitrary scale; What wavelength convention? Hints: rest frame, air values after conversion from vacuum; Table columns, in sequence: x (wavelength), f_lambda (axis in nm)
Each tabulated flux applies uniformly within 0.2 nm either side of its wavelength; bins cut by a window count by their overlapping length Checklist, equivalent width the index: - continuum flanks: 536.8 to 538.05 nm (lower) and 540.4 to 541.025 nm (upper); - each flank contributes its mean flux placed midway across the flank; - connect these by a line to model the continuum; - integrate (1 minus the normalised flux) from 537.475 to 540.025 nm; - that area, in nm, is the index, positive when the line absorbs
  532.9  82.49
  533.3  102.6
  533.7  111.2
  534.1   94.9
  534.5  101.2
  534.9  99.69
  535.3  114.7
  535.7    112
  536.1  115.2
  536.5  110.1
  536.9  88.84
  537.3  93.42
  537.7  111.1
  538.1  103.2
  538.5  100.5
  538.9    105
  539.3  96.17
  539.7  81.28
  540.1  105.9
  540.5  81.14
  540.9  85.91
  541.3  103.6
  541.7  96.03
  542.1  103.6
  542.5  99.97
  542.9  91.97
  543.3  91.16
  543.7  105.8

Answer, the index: -0.187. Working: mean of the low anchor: 99.2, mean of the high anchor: 83.6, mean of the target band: 99.8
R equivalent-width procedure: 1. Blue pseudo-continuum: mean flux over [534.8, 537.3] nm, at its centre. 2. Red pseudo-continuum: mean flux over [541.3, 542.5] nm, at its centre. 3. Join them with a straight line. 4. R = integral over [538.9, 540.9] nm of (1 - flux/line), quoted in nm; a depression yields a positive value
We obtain 0.20 nm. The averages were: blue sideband 106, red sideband 100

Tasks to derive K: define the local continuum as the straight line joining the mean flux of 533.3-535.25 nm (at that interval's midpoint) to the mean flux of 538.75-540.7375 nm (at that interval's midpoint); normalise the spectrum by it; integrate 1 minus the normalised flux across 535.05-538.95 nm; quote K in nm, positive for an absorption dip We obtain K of -0.284 nm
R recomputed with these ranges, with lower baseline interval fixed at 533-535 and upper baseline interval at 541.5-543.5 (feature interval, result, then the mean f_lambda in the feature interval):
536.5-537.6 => 0.03 nm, 96.4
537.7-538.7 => -0.05 nm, 104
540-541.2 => 0.08 nm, 90.8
